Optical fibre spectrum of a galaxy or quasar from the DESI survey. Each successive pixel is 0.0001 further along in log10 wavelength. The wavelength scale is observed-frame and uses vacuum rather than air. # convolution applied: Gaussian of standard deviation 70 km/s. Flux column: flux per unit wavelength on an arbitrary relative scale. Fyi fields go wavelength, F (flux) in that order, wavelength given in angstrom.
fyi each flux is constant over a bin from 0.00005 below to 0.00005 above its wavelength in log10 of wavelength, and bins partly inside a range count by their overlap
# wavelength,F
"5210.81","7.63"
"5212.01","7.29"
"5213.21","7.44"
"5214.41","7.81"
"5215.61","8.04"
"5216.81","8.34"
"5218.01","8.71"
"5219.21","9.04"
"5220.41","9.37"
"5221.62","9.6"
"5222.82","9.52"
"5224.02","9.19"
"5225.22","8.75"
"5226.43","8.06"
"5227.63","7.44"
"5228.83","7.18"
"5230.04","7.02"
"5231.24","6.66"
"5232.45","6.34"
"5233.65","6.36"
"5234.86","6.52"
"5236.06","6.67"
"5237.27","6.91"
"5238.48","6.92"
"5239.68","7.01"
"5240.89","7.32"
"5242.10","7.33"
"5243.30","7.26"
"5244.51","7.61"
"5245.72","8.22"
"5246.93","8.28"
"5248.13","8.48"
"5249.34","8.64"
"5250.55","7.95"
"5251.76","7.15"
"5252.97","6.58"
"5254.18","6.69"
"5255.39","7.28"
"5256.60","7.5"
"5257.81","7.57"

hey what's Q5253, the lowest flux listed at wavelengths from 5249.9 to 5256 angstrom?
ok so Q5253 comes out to 6.58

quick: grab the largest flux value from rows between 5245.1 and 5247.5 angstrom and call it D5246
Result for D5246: 8.28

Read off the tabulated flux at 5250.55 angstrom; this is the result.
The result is 7.95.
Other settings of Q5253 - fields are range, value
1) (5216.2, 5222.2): 8.34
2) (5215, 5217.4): 8.04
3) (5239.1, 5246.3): 7.01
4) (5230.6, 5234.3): 6.34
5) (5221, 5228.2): 7.44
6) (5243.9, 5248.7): 7.61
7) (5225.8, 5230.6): 7.02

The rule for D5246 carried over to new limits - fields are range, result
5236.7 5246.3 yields 8.22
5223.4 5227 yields 9.19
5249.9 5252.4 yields 7.95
